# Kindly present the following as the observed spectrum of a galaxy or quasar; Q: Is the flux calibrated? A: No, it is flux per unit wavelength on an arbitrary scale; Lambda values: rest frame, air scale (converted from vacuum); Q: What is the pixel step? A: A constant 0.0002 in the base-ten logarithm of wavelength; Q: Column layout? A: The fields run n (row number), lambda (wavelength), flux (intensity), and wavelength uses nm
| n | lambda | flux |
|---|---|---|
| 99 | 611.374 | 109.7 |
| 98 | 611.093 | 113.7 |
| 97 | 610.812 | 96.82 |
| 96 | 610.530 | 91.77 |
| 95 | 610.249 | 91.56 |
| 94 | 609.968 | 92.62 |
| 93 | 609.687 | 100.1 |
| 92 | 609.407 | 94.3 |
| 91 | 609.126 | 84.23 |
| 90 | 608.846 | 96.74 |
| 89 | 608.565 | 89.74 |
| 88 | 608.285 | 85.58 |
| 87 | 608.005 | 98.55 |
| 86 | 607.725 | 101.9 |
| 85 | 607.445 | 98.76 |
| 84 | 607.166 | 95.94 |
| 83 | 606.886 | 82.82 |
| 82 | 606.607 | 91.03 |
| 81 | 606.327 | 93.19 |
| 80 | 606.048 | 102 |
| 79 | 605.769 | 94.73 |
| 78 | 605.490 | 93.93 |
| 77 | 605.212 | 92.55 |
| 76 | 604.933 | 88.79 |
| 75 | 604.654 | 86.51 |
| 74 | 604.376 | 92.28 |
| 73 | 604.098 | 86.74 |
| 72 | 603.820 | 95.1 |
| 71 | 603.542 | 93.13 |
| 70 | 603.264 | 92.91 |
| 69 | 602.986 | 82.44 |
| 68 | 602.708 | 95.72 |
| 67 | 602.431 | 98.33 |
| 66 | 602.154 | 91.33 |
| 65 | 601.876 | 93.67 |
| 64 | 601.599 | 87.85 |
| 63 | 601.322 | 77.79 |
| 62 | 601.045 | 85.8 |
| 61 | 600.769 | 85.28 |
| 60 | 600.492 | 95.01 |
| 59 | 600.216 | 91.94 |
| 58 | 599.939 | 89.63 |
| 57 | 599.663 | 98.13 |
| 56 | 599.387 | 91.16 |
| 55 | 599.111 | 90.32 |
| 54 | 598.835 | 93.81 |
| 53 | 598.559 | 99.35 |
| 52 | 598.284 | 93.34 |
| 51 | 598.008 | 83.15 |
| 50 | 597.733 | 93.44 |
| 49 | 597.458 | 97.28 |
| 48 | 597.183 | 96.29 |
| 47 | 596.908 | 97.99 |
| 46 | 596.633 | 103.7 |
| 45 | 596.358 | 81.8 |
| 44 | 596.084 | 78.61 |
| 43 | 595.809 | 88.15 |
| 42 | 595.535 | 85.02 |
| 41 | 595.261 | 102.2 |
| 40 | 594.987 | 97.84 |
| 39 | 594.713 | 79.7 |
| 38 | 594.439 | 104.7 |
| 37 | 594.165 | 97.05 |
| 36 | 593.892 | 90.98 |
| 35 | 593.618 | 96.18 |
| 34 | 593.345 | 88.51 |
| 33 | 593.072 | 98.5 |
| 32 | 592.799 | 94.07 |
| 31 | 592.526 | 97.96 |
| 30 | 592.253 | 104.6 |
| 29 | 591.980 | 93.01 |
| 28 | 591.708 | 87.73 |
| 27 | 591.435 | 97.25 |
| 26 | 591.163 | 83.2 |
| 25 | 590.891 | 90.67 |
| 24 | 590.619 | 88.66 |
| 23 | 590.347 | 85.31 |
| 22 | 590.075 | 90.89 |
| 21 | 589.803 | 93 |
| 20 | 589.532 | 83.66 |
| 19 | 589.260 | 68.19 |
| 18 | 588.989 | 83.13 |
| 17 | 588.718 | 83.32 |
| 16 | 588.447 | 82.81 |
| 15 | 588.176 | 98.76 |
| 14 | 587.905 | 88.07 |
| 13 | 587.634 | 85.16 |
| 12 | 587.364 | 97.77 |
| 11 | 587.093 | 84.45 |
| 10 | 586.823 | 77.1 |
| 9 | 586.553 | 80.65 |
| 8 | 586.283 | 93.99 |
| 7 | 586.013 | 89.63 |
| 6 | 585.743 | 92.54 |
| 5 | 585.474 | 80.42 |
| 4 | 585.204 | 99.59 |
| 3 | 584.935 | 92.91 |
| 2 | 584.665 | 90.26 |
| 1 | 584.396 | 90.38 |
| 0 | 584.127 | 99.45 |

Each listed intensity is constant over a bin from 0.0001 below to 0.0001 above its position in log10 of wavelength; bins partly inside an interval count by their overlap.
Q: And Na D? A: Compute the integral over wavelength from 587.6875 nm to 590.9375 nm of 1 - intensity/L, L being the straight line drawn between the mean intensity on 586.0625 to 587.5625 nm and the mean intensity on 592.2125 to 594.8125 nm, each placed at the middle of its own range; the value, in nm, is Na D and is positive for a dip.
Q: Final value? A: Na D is 0.13 nm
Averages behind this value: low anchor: 86.9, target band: 86.2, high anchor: 95.1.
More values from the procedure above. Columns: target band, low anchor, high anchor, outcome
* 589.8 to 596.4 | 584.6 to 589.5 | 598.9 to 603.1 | -0.258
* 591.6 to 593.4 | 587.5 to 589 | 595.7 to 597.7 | -0.114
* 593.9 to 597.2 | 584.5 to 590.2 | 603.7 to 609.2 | -0.106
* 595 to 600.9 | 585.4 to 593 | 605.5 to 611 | -0.080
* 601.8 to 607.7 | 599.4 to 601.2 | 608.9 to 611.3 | 0.038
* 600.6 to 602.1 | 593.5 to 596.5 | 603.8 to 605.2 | 0.060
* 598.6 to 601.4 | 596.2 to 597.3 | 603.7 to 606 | 0.090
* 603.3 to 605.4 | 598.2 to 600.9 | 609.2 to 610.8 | 0.053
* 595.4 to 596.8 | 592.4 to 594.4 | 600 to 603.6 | 0.088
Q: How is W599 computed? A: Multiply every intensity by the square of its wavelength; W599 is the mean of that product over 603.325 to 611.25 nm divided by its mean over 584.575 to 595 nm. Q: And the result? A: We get 1.1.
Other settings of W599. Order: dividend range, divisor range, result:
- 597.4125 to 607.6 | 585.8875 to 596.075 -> 1.06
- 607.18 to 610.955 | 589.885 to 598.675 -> 1.07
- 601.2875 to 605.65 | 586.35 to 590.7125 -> 1.11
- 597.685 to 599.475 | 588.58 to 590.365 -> 1.13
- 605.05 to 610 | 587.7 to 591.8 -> 1.15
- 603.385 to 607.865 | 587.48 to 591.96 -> 1.13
